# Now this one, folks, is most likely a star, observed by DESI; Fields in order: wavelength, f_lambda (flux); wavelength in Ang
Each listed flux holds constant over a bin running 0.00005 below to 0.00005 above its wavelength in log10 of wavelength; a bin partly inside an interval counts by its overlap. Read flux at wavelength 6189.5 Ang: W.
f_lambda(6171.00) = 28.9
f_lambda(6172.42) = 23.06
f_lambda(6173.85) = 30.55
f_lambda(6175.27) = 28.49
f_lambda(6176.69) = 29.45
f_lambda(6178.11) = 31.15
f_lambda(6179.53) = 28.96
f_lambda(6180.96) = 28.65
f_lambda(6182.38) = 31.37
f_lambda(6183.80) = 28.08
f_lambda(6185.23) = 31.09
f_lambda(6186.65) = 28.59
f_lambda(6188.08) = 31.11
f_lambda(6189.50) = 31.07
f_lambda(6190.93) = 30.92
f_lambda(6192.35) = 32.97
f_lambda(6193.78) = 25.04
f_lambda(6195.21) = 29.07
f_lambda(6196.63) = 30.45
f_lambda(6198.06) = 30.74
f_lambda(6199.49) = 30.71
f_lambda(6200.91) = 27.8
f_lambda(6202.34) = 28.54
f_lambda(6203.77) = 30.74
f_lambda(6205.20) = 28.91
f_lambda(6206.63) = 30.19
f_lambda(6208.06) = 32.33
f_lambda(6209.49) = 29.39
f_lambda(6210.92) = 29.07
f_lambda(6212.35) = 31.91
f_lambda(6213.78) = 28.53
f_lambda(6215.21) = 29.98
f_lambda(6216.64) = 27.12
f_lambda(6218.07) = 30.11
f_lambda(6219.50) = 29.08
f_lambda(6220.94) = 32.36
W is 31.07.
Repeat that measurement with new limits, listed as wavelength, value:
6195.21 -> 29.07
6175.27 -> 28.49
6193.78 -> 25.04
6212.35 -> 31.91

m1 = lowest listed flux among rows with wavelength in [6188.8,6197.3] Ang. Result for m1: 25.04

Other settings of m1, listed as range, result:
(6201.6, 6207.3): 28.54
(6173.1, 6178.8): 28.49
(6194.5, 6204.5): 27.8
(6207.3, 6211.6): 29.07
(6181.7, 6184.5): 28.08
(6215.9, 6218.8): 27.12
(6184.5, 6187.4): 28.59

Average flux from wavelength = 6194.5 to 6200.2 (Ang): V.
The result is 30.3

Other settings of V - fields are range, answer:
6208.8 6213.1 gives 30.1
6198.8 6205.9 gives 29.3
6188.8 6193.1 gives 31.6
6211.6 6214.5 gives 30.2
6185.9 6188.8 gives 29.9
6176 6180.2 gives 29.9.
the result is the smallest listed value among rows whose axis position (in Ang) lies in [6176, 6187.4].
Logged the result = 28.08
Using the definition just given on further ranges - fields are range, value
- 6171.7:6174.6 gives 23.06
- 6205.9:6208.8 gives 30.19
